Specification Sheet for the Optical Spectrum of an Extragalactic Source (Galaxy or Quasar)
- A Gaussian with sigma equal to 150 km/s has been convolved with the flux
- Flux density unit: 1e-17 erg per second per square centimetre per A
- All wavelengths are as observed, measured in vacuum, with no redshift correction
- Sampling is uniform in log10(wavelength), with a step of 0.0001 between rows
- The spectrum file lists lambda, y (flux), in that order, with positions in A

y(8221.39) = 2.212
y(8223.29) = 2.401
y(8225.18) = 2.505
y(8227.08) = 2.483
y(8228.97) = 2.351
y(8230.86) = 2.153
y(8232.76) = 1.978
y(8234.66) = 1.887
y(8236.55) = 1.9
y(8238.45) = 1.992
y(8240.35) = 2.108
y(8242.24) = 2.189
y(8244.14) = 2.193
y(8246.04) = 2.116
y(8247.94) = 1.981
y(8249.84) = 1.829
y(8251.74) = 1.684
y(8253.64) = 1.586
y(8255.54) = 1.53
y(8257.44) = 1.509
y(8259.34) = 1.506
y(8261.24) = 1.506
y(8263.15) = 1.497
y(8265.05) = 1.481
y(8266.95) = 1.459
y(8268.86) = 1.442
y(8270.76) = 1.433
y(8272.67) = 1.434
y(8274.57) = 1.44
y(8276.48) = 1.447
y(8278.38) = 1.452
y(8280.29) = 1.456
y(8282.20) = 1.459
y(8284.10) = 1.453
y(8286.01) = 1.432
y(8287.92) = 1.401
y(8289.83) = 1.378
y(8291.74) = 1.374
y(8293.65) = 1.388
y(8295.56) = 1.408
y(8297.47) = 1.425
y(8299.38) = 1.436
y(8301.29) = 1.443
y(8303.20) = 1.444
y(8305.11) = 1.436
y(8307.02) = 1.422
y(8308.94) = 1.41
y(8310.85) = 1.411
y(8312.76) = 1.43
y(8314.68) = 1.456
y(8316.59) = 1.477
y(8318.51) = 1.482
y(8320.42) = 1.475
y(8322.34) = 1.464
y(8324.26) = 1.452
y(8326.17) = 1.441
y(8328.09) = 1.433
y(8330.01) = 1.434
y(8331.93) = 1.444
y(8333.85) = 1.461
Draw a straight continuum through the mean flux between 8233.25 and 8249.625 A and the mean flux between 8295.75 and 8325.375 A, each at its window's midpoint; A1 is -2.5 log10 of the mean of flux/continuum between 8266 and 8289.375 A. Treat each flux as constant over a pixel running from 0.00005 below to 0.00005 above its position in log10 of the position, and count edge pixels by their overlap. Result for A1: 0.194 mag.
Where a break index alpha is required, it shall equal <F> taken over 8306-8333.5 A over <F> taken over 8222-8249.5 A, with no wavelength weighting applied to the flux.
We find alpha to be 0.7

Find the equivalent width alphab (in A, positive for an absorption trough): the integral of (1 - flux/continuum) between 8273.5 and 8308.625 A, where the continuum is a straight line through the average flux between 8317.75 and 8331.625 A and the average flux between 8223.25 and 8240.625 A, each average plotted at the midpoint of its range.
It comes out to 5.8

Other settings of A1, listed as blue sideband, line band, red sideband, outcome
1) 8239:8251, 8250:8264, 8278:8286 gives 0.19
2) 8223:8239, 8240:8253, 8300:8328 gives 0.02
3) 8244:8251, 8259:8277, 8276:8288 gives 0.14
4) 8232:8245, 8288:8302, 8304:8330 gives 0.15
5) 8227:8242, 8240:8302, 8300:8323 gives 0.14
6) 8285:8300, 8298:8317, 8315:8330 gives 0.00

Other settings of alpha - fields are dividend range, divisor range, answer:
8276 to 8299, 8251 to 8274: 0.95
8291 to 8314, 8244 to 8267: 0.85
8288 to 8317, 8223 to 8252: 0.67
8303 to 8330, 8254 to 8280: 0.98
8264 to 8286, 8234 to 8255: 0.75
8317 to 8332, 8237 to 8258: 0.77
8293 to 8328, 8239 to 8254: 0.73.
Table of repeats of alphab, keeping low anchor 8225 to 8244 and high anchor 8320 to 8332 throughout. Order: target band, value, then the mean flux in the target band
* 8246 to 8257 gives 1.5 A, 1.75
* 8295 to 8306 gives 1.4 A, 1.43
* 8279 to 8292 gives 2.4 A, 1.42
